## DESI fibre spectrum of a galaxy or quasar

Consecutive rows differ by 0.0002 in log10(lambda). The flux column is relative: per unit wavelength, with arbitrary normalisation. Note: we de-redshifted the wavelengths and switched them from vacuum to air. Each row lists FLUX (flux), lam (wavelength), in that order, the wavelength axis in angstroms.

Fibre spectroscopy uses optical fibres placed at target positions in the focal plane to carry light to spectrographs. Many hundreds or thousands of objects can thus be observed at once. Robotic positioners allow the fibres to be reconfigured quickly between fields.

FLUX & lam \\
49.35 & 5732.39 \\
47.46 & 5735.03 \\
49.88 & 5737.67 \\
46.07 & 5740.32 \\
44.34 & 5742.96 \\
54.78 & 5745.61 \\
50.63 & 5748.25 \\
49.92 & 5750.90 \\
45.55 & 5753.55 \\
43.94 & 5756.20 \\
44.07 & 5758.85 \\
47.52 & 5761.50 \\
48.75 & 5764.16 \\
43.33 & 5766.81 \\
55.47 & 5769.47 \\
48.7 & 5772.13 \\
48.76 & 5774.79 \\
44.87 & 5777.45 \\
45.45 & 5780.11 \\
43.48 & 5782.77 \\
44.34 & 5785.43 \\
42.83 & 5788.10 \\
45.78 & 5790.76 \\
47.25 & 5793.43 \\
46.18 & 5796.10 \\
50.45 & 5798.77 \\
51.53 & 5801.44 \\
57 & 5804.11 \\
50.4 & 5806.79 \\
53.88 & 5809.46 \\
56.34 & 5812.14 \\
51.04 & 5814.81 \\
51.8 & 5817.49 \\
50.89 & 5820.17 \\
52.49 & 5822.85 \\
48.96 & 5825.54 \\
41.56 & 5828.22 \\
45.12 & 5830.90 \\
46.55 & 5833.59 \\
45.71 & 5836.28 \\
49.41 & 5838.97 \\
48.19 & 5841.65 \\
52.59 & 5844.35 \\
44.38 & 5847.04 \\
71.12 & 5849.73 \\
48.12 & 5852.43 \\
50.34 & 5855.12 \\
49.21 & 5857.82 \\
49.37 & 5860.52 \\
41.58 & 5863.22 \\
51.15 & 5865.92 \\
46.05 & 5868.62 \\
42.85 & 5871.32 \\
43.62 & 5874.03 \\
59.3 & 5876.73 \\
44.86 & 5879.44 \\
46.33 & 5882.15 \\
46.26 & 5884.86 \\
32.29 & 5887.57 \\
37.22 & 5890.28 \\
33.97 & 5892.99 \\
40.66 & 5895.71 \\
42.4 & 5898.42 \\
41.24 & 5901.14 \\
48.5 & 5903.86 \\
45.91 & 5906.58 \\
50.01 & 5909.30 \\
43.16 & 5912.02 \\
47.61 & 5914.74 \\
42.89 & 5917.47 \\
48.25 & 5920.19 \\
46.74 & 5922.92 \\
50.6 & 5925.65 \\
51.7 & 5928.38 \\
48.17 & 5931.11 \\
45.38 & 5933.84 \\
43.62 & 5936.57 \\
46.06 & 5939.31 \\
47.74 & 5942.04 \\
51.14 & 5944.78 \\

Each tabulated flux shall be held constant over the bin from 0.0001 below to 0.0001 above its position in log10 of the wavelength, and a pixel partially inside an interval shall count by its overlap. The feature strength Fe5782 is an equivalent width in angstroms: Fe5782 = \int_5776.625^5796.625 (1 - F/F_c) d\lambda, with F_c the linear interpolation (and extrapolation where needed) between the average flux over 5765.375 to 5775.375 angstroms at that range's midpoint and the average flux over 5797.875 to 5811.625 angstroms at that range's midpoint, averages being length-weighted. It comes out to 2.3 angstroms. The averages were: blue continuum 49.1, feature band 45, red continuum 52.9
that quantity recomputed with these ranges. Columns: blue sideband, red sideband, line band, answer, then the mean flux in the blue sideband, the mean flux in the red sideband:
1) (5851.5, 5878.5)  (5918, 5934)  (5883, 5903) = 3.6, 48.1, 48.4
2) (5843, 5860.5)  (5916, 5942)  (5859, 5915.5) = 6.2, 52.4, 47.1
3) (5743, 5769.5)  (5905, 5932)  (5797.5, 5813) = -1.8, 47.8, 47.5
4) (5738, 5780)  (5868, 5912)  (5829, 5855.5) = -2.8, 47.8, 43.8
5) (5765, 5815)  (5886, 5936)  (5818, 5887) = -3.0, 48.8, 44.3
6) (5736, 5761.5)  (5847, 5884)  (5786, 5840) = -0.7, 47.7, 49.3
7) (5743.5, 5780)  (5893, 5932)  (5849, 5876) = -1.5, 48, 45.8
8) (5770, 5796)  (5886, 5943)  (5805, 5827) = -3.1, 46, 44.5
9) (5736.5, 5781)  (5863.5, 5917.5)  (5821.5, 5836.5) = -0.3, 47.8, 44.3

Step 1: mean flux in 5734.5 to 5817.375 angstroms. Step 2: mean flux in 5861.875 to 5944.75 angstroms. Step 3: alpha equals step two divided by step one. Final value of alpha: 0.94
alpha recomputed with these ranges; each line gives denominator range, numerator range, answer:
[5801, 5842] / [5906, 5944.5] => 0.94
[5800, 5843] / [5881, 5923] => 0.86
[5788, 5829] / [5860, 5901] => 0.87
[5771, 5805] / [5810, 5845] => 1.04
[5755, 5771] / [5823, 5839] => 0.98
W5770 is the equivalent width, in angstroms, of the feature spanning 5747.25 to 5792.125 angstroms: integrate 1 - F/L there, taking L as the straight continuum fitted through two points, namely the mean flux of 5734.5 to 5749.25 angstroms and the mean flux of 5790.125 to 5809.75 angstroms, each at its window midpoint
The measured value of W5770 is 2.6 angstroms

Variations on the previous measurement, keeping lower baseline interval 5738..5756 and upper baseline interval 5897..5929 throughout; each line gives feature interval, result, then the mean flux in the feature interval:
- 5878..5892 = 1.6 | 41.3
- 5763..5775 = -0.2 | 49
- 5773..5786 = 0.7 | 45.6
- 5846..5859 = -1.6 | 52.9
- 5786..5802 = 0.3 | 47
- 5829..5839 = 0.3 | 46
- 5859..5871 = 0.1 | 46.7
